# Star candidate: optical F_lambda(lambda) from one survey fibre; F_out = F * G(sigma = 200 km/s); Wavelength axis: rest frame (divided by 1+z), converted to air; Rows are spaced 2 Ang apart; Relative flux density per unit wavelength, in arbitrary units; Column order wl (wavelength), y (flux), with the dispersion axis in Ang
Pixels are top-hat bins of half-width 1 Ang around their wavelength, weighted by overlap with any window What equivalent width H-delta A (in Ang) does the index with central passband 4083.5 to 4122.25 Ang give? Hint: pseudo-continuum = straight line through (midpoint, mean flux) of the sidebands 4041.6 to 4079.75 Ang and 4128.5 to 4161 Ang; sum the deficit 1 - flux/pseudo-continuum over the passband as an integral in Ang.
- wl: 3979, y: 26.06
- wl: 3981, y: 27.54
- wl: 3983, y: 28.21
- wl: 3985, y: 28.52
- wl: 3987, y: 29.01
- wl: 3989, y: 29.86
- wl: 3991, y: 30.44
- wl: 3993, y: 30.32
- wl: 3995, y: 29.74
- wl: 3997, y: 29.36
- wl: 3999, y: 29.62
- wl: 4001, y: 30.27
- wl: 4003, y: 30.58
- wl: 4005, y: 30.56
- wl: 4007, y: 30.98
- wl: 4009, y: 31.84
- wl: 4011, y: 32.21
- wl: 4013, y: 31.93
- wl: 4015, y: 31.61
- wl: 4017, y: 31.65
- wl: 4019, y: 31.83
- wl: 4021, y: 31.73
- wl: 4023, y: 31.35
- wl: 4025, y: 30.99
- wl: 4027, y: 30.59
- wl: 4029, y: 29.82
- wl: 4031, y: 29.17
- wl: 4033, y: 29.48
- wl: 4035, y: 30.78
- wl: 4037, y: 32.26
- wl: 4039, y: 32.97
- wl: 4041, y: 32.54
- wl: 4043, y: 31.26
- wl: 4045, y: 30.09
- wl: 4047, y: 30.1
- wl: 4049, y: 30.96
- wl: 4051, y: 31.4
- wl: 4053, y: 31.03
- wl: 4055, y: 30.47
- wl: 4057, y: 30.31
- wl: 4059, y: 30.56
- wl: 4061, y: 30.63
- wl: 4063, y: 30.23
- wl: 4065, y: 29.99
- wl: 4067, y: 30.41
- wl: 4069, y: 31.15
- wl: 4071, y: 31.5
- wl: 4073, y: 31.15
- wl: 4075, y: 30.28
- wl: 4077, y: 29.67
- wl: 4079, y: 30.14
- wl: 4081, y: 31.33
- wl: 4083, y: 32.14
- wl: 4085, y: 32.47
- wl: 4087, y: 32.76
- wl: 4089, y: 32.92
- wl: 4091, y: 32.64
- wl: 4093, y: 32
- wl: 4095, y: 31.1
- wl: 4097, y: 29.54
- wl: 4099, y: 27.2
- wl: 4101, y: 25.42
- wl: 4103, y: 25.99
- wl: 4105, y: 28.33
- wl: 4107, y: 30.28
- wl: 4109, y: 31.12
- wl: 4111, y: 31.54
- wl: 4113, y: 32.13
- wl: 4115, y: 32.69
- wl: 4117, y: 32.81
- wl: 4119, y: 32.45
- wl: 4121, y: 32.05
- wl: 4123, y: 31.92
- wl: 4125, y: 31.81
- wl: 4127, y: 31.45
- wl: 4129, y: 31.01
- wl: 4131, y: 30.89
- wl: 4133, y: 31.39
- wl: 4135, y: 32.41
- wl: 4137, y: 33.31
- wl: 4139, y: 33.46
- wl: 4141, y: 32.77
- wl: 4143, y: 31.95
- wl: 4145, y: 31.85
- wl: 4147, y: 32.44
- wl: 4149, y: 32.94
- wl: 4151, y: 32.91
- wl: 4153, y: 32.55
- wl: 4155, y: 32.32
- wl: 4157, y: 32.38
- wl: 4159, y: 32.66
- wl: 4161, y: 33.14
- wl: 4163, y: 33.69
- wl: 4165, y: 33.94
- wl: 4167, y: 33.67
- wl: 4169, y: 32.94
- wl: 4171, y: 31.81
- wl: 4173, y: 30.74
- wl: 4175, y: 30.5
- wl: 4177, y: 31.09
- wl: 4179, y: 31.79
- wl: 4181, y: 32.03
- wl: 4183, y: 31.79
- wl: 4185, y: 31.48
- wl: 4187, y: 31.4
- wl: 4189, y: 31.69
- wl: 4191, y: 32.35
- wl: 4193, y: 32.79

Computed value 0.8 Ang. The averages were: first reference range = 30.6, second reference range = 32.4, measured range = 30.8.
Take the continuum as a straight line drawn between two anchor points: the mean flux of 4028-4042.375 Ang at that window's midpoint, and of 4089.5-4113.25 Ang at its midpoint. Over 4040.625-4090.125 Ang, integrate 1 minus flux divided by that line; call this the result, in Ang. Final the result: -0.9 Ang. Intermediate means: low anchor 31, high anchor 29.8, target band 31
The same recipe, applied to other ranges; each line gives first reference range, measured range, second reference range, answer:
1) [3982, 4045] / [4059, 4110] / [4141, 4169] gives 2.1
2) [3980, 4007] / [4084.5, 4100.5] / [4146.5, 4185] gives 0.0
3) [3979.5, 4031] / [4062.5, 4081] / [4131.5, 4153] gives 0.5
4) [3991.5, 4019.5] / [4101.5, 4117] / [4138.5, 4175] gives 0.9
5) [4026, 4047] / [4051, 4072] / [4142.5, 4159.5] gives 0.4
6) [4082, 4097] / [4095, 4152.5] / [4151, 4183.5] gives 1.8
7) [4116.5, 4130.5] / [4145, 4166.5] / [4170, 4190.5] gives -0.8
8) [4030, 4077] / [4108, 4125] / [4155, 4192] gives -0.3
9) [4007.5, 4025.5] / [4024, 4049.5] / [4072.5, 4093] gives 0.6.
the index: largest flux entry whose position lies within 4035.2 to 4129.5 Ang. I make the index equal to 32.97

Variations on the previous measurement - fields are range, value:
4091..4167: 33.94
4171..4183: 32.03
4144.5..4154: 32.94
